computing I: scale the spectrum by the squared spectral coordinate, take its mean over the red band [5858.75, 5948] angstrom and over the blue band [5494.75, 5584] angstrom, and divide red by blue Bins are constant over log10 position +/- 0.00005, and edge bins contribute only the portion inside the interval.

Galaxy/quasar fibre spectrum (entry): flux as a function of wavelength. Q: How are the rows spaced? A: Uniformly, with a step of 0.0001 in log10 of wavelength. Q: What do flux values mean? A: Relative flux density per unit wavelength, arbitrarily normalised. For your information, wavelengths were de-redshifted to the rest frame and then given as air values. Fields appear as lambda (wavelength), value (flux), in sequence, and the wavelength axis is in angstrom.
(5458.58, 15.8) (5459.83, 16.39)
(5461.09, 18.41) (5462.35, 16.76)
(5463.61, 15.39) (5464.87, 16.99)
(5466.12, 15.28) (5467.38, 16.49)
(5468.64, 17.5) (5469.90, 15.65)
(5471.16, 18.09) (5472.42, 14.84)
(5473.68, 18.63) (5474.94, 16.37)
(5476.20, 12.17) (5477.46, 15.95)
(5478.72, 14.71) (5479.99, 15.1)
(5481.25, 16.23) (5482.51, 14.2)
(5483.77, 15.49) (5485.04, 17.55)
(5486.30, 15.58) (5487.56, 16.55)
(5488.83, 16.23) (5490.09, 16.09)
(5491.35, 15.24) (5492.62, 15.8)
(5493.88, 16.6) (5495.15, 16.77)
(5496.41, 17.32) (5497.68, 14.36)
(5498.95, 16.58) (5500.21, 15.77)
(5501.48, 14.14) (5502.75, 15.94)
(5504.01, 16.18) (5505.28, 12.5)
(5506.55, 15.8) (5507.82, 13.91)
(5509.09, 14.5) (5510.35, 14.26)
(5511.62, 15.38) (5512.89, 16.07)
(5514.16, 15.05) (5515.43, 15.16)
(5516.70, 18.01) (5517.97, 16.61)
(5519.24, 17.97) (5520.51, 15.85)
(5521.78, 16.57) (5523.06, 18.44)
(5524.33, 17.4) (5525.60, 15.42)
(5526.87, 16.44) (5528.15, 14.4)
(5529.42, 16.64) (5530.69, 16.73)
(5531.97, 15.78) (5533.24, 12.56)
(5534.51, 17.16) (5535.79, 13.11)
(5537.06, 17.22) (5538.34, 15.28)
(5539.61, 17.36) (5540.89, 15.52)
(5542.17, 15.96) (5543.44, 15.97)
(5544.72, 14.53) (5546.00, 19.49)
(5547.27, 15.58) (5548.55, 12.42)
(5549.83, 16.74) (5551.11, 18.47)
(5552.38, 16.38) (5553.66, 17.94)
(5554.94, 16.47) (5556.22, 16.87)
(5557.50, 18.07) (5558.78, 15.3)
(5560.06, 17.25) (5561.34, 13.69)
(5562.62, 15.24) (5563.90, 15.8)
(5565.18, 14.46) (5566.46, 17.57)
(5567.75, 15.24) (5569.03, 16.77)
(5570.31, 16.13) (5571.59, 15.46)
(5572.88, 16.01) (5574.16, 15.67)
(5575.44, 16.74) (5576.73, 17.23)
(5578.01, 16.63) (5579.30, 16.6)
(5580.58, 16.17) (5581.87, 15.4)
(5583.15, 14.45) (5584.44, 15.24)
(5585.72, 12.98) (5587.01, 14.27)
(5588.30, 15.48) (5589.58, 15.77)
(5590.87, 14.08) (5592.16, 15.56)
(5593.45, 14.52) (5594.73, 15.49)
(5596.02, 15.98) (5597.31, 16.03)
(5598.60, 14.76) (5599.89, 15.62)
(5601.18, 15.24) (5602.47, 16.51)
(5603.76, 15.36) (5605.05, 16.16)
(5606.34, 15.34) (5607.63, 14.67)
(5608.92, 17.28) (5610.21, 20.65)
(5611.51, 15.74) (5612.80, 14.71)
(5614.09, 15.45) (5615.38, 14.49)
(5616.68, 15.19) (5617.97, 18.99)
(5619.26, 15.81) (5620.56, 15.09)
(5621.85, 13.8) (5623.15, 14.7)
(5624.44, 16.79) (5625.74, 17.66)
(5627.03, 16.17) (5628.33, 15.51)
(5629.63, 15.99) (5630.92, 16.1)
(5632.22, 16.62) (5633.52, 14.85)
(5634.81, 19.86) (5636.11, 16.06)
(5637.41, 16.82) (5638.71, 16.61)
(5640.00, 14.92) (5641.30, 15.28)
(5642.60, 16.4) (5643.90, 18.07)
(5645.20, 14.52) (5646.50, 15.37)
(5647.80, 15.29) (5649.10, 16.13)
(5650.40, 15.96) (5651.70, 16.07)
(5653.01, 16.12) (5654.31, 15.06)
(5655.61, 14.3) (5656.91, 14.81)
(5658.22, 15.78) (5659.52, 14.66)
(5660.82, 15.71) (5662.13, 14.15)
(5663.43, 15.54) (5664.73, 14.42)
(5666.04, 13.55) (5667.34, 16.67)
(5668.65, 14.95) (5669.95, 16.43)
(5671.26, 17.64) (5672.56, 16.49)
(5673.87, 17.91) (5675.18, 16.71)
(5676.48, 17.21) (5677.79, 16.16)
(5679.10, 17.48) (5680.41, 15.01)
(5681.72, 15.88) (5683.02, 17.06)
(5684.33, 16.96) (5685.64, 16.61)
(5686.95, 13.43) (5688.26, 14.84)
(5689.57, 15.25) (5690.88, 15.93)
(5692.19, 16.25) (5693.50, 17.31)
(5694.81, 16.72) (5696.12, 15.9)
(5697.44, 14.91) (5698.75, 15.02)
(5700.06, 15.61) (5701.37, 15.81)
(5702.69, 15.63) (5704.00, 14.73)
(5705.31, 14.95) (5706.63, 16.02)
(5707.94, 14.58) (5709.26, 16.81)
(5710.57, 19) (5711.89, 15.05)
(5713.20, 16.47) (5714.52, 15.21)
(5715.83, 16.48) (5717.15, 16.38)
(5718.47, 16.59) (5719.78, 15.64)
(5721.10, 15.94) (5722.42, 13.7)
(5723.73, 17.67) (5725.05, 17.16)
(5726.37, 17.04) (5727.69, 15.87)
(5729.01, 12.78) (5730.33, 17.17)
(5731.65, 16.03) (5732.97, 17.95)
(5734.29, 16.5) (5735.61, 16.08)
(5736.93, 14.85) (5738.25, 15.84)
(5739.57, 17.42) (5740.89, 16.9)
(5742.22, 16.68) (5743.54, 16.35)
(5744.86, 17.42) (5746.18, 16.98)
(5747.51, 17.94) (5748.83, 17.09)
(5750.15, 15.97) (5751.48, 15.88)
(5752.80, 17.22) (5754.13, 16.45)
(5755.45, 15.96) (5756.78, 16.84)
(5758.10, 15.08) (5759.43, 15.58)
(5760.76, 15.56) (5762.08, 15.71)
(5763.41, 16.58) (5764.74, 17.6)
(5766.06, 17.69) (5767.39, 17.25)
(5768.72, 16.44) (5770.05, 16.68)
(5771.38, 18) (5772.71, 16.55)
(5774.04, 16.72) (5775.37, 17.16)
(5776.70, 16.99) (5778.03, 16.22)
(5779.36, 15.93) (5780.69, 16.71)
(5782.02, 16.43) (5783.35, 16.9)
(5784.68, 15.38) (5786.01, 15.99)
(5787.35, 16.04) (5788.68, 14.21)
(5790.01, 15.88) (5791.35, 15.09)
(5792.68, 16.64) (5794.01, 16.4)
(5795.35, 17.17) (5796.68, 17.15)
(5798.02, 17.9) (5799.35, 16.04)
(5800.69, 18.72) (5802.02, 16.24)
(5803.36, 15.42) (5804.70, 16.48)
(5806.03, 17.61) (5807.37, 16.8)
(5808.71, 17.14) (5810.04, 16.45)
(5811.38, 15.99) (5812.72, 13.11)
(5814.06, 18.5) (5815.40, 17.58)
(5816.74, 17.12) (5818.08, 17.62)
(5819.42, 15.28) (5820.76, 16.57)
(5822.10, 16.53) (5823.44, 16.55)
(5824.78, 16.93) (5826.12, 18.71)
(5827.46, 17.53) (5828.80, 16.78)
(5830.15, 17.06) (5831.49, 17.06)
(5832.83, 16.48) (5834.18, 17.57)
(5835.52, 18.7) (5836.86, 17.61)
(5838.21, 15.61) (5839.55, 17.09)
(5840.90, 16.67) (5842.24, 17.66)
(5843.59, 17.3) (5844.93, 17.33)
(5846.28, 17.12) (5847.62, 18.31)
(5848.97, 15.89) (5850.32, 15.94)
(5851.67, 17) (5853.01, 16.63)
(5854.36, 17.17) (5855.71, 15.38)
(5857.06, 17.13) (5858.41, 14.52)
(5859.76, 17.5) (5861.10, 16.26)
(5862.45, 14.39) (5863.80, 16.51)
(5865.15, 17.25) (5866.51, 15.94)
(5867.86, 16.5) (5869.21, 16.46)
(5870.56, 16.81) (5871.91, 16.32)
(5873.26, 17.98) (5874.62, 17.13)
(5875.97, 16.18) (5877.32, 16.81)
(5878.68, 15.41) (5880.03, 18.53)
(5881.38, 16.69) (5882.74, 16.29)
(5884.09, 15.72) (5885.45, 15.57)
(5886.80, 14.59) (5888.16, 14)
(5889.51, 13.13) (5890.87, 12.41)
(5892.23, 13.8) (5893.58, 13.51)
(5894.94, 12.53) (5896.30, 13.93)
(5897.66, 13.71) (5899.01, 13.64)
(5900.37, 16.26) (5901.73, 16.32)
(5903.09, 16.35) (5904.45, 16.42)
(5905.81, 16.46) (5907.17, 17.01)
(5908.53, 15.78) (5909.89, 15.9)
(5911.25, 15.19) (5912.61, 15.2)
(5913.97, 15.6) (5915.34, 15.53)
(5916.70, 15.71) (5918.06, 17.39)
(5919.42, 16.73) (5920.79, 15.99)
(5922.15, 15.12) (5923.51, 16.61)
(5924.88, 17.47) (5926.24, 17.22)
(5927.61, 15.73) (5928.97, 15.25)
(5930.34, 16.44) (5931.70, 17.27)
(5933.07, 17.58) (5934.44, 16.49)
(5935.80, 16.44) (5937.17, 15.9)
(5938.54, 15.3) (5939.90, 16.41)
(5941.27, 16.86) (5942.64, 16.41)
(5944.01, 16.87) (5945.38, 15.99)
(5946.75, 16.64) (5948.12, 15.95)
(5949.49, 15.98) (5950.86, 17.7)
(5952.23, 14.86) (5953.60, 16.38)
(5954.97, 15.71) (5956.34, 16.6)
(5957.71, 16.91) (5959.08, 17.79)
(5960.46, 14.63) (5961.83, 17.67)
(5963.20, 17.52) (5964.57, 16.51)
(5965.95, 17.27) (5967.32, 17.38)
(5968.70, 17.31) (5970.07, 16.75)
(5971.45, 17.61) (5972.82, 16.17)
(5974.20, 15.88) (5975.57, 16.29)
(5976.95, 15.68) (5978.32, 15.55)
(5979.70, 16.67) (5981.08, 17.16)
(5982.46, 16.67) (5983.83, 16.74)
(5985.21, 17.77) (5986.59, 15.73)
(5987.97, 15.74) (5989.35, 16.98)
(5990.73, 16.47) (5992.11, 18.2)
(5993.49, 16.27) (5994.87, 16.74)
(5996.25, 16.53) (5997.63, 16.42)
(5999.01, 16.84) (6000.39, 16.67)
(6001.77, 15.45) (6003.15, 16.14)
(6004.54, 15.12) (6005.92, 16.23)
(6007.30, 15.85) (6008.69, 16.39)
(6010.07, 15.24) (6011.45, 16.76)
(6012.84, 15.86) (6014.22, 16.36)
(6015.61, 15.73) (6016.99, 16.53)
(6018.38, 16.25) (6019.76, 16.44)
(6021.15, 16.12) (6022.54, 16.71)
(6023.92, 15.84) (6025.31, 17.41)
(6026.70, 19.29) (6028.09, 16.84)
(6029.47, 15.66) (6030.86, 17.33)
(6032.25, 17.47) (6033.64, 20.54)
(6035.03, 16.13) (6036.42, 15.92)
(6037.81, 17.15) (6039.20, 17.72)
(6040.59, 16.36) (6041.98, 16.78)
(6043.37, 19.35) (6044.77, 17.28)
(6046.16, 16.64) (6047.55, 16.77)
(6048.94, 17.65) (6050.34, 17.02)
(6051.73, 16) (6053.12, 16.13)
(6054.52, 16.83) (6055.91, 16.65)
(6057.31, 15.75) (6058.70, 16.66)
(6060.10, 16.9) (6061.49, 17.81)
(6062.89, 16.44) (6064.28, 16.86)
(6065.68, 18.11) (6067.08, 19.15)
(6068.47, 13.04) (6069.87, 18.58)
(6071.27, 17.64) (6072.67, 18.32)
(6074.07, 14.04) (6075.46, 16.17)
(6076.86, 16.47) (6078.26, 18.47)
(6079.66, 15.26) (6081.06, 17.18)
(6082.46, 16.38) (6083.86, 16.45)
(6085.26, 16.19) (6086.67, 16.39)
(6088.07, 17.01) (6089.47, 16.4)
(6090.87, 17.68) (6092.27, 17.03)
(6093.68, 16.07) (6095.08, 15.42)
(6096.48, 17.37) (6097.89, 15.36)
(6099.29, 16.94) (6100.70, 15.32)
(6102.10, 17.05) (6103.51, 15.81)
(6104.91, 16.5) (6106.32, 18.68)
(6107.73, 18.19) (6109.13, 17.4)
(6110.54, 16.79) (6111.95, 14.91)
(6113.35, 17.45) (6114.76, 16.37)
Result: 1.13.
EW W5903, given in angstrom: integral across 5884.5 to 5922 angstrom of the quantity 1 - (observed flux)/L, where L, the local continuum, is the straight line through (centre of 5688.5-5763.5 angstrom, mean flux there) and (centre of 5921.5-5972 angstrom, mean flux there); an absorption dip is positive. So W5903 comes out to 3.0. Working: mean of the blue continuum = 16.1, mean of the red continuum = 16.6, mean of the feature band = 15.1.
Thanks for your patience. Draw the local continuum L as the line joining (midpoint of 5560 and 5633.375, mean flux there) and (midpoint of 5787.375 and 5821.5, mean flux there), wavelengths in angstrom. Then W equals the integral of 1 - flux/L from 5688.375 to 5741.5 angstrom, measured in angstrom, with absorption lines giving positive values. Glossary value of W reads 0.5 angstrom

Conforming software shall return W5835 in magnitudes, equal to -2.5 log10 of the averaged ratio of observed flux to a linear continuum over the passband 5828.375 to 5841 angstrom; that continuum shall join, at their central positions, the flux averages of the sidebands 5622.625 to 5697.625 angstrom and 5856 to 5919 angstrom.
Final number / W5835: -0.09 mag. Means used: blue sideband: 16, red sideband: 15.7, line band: 17.1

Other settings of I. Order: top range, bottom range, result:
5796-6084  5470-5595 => 1.20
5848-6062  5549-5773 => 1.13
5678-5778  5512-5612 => 1.08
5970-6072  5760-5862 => 1.07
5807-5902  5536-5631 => 1.12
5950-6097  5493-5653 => 1.23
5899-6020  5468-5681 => 1.18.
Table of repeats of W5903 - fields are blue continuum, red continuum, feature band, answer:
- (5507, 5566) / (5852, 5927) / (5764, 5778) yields -1.0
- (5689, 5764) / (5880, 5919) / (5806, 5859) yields -4.3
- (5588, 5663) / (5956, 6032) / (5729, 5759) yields -0.8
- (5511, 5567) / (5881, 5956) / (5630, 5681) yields 0.2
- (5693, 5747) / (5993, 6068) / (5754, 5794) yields -0.3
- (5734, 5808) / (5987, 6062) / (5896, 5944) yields 1.6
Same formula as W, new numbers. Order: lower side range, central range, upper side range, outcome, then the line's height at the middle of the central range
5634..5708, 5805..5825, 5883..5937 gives -1.2 angstrom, 15.7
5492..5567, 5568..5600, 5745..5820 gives 1.0 angstrom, 16.1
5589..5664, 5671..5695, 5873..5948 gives -0.8 angstrom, 15.8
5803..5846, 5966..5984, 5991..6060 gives 0.1 angstrom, 16.8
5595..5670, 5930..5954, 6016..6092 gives 0.3 angstrom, 16.6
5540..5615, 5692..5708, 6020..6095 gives 0.5 angstrom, 16.1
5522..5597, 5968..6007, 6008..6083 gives 0.5 angstrom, 16.7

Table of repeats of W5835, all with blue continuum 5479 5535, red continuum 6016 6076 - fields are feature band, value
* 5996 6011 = 0.05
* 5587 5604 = 0.04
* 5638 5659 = 0.03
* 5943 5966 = 0.02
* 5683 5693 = 0.03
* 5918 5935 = 0.01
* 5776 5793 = 0.02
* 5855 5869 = 0.03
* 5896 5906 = 0.08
